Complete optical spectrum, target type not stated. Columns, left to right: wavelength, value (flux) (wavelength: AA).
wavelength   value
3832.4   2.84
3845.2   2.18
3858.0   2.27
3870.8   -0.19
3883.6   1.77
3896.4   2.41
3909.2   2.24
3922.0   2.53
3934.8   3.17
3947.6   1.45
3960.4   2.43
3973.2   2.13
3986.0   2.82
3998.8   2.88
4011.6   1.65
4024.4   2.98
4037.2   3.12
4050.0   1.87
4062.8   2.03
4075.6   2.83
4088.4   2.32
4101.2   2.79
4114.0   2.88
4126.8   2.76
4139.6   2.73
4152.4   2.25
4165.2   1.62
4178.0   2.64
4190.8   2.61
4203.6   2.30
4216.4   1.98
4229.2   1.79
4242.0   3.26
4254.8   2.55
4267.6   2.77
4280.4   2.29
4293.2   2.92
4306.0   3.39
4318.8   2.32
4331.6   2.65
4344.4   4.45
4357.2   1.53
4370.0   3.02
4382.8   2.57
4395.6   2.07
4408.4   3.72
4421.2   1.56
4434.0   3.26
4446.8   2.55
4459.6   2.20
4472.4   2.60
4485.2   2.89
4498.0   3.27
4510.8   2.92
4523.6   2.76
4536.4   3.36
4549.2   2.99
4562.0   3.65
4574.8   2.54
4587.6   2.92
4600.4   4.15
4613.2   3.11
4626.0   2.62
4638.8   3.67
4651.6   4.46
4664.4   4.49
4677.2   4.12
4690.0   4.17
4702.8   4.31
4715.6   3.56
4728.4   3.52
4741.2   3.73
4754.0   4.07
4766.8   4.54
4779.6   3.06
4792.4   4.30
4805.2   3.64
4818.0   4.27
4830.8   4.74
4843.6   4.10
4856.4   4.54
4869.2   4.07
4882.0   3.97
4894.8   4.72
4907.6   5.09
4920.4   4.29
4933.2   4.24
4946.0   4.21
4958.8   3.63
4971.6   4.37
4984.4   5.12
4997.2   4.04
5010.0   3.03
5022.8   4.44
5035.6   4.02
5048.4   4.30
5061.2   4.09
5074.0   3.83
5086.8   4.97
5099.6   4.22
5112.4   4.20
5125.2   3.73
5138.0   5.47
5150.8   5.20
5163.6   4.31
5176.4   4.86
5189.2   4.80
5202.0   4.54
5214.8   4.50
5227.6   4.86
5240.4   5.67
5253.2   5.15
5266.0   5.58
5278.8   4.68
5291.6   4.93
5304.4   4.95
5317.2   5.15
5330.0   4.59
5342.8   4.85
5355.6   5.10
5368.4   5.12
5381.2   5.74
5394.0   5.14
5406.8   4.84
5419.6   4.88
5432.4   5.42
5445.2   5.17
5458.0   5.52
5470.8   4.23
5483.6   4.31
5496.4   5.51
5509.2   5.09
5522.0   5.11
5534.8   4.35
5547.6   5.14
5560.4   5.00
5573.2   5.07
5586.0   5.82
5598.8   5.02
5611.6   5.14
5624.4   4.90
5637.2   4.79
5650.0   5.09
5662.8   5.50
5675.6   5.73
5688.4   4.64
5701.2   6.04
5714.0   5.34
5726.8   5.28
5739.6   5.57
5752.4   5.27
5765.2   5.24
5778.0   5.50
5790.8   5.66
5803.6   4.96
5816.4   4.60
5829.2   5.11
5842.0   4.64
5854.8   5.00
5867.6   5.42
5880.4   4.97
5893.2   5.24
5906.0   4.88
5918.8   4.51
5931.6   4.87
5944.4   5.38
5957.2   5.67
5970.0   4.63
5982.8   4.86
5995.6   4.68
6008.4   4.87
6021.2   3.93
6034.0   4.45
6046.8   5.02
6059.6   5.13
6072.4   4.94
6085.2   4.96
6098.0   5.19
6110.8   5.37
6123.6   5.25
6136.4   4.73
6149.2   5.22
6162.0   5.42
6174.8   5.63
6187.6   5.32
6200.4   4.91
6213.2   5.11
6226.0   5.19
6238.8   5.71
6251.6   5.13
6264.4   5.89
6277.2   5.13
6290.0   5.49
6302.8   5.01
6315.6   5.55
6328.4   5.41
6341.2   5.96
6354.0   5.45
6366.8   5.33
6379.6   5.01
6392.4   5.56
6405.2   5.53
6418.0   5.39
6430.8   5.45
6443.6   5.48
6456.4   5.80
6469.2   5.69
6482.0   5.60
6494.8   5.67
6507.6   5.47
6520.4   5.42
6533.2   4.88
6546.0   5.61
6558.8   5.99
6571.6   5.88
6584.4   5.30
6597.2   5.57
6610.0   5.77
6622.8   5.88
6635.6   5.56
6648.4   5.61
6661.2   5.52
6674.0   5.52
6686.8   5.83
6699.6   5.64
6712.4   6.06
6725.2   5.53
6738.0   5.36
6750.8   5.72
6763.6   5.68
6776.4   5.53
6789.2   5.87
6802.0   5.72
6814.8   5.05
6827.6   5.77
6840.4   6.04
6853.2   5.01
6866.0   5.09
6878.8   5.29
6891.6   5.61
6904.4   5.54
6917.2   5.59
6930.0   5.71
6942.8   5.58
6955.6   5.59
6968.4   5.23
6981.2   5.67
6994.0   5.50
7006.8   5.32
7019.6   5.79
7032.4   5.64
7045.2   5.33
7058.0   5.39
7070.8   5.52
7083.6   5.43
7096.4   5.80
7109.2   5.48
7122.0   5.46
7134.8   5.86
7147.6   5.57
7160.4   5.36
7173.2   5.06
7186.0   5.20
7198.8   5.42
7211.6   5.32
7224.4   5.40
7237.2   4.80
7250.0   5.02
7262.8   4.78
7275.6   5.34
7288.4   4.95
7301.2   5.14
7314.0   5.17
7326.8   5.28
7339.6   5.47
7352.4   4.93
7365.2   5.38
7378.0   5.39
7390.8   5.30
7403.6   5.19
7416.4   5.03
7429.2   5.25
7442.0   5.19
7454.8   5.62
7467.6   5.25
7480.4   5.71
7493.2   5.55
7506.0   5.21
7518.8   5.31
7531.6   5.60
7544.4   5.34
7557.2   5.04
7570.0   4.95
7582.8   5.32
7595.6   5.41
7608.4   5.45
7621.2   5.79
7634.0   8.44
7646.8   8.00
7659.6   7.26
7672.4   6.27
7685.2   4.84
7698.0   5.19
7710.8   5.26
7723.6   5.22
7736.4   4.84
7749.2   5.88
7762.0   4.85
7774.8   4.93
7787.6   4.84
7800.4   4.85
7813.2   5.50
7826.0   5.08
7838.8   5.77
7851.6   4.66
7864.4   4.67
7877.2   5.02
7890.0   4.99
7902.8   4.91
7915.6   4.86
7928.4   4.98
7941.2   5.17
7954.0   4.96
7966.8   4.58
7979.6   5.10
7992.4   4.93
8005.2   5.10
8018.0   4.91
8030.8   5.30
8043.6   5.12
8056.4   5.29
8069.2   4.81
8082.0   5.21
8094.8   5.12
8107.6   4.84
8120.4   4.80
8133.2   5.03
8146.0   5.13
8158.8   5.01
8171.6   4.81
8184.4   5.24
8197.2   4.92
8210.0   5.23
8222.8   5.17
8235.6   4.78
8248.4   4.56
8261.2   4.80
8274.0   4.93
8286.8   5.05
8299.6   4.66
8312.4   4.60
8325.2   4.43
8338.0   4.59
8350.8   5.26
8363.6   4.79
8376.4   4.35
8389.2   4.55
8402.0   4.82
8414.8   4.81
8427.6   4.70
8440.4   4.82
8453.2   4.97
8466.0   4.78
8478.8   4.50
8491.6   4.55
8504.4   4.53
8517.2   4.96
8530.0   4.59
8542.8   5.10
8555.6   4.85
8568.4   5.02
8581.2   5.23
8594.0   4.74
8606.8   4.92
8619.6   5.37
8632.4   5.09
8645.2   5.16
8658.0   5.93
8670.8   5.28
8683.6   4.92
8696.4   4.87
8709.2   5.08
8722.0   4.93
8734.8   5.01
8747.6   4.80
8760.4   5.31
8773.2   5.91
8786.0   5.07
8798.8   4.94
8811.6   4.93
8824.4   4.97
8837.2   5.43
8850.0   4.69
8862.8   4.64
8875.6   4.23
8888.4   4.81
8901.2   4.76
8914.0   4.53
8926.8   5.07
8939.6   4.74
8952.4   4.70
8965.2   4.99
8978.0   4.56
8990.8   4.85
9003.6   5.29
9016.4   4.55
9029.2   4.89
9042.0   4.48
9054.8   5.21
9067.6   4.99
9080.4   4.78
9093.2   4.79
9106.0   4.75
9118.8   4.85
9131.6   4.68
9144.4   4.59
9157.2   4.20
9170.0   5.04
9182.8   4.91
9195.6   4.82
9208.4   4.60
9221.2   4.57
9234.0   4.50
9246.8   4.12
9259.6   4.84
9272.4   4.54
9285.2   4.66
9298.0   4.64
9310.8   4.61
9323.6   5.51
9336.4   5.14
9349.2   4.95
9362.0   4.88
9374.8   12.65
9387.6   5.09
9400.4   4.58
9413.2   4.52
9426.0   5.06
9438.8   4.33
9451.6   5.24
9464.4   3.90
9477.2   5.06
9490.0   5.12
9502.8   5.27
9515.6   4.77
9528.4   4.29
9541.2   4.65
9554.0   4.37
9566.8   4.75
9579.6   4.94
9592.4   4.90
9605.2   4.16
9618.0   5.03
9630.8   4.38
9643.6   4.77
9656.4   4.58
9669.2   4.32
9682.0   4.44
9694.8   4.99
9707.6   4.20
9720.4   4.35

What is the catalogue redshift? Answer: 0.164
